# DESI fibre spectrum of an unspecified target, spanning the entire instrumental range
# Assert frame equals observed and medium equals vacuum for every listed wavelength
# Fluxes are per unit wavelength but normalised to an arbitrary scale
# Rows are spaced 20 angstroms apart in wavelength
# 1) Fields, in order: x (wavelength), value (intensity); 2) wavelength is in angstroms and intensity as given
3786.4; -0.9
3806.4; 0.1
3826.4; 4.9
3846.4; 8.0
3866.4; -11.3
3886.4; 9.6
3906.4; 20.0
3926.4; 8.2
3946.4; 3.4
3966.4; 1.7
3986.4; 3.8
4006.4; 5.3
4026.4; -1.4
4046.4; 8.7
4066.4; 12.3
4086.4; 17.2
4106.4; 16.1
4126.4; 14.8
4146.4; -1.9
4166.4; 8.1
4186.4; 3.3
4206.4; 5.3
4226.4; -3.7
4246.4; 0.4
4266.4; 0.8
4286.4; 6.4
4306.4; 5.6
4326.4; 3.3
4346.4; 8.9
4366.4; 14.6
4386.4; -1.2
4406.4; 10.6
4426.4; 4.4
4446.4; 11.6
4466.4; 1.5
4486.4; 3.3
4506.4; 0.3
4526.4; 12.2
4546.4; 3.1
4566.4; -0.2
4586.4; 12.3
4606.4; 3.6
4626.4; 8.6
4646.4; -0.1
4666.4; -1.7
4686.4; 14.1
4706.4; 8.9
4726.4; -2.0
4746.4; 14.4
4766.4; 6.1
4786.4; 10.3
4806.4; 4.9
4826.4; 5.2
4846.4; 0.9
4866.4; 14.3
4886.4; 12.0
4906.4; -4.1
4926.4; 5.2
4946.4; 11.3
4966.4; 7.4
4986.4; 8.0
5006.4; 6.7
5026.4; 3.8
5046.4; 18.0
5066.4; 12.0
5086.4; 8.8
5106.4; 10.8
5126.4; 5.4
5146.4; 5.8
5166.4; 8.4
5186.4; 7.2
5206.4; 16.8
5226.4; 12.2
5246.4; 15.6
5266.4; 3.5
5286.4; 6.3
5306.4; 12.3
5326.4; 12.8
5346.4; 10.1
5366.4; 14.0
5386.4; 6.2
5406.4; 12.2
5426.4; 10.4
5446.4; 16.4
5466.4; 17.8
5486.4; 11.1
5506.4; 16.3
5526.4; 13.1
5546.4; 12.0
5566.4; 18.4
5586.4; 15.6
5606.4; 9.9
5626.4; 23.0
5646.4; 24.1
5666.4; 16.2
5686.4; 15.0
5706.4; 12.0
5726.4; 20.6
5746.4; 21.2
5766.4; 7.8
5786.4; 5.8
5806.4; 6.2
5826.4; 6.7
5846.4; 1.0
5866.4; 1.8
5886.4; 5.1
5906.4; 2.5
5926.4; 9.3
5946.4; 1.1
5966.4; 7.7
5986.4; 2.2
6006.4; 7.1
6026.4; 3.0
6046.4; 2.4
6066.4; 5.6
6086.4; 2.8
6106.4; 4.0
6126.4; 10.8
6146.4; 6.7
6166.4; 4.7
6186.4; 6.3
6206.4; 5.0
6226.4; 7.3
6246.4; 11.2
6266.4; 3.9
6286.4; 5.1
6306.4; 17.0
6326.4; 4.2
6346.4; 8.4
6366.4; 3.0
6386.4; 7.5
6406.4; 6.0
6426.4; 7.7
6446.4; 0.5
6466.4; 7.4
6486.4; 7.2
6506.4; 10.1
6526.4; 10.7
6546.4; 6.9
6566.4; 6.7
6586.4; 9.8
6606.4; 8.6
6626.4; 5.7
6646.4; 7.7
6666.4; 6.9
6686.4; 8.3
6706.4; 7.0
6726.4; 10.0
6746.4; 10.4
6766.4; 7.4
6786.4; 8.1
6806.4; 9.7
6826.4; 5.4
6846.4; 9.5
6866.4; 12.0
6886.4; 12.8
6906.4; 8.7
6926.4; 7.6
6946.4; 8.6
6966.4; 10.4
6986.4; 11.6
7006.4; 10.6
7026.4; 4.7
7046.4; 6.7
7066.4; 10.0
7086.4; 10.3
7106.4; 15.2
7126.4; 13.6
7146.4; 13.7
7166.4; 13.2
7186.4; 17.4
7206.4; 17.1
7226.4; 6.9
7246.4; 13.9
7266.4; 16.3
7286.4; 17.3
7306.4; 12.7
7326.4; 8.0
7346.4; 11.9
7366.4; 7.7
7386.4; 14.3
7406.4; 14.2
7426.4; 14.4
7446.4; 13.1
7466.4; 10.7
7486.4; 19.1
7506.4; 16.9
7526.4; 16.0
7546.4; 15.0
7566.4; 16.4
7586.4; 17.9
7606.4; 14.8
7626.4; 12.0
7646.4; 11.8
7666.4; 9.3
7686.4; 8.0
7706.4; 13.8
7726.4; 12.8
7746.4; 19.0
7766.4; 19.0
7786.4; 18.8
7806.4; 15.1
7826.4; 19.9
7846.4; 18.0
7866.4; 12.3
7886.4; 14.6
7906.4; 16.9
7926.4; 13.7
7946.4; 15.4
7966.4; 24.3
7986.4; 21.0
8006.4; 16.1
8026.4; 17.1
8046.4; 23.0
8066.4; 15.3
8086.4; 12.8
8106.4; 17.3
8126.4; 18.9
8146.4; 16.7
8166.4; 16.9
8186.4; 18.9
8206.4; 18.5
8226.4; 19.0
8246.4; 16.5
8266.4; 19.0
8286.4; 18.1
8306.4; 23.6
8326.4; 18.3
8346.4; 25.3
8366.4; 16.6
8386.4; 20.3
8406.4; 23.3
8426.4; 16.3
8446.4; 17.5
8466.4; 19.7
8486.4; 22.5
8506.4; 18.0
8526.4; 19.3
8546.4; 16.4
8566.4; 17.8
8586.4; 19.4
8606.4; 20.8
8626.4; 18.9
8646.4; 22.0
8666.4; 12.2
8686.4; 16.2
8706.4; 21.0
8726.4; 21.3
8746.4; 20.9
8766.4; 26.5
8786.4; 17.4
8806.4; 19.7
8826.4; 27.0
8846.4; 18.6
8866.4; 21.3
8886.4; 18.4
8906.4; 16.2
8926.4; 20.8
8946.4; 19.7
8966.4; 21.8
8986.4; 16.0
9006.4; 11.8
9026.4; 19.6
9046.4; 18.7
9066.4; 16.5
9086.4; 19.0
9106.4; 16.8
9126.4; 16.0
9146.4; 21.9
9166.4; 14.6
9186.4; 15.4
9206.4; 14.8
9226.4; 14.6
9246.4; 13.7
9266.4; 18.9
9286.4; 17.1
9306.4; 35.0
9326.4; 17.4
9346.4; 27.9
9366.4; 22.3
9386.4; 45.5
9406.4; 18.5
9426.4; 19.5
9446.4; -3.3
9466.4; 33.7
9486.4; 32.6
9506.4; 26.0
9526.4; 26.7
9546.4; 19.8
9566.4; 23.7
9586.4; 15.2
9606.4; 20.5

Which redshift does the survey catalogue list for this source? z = 0.78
